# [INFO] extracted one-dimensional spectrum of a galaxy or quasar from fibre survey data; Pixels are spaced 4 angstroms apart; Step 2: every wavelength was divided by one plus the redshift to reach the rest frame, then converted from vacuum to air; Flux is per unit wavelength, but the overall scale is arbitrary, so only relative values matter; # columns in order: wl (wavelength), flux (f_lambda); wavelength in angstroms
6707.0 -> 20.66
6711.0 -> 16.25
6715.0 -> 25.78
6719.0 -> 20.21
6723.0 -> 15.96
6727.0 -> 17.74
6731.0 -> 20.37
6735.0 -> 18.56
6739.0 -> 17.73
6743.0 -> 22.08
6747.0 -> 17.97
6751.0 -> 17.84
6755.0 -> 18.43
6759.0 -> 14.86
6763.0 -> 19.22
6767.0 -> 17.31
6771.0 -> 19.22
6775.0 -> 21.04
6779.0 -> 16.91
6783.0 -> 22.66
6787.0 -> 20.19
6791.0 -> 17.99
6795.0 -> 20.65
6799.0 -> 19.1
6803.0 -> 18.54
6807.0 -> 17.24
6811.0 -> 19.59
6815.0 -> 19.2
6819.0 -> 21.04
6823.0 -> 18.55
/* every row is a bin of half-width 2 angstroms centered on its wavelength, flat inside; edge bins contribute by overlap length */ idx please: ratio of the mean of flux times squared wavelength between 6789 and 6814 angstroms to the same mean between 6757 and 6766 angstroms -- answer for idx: 1.12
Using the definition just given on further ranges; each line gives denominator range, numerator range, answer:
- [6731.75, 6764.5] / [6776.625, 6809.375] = 1.06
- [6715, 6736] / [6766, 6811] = 1.02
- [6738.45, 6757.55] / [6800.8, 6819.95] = 1.03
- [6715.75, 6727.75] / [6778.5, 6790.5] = 1.09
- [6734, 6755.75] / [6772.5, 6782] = 1.04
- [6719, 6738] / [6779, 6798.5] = 1.10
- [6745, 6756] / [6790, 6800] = 1.09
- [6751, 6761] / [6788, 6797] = 1.16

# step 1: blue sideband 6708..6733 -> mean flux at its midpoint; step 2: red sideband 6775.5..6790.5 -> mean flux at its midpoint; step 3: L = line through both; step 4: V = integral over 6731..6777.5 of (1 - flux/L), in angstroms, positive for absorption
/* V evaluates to 2.4 angstroms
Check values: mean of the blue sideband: 19.4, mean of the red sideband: 19.8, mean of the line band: 18.6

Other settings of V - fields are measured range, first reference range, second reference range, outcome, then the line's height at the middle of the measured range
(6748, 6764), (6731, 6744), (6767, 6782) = 1.4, 19.2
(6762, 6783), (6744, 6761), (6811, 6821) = -0.9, 18.3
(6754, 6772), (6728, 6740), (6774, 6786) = 1.8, 19.7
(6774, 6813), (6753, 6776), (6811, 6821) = -0.3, 19.2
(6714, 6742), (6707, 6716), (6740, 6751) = 0.8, 19.9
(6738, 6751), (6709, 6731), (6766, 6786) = 0.2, 19.4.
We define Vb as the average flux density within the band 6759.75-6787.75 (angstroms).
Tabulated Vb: 19.3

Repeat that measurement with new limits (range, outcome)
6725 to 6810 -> 18.8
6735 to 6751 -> 19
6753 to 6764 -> 17.3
